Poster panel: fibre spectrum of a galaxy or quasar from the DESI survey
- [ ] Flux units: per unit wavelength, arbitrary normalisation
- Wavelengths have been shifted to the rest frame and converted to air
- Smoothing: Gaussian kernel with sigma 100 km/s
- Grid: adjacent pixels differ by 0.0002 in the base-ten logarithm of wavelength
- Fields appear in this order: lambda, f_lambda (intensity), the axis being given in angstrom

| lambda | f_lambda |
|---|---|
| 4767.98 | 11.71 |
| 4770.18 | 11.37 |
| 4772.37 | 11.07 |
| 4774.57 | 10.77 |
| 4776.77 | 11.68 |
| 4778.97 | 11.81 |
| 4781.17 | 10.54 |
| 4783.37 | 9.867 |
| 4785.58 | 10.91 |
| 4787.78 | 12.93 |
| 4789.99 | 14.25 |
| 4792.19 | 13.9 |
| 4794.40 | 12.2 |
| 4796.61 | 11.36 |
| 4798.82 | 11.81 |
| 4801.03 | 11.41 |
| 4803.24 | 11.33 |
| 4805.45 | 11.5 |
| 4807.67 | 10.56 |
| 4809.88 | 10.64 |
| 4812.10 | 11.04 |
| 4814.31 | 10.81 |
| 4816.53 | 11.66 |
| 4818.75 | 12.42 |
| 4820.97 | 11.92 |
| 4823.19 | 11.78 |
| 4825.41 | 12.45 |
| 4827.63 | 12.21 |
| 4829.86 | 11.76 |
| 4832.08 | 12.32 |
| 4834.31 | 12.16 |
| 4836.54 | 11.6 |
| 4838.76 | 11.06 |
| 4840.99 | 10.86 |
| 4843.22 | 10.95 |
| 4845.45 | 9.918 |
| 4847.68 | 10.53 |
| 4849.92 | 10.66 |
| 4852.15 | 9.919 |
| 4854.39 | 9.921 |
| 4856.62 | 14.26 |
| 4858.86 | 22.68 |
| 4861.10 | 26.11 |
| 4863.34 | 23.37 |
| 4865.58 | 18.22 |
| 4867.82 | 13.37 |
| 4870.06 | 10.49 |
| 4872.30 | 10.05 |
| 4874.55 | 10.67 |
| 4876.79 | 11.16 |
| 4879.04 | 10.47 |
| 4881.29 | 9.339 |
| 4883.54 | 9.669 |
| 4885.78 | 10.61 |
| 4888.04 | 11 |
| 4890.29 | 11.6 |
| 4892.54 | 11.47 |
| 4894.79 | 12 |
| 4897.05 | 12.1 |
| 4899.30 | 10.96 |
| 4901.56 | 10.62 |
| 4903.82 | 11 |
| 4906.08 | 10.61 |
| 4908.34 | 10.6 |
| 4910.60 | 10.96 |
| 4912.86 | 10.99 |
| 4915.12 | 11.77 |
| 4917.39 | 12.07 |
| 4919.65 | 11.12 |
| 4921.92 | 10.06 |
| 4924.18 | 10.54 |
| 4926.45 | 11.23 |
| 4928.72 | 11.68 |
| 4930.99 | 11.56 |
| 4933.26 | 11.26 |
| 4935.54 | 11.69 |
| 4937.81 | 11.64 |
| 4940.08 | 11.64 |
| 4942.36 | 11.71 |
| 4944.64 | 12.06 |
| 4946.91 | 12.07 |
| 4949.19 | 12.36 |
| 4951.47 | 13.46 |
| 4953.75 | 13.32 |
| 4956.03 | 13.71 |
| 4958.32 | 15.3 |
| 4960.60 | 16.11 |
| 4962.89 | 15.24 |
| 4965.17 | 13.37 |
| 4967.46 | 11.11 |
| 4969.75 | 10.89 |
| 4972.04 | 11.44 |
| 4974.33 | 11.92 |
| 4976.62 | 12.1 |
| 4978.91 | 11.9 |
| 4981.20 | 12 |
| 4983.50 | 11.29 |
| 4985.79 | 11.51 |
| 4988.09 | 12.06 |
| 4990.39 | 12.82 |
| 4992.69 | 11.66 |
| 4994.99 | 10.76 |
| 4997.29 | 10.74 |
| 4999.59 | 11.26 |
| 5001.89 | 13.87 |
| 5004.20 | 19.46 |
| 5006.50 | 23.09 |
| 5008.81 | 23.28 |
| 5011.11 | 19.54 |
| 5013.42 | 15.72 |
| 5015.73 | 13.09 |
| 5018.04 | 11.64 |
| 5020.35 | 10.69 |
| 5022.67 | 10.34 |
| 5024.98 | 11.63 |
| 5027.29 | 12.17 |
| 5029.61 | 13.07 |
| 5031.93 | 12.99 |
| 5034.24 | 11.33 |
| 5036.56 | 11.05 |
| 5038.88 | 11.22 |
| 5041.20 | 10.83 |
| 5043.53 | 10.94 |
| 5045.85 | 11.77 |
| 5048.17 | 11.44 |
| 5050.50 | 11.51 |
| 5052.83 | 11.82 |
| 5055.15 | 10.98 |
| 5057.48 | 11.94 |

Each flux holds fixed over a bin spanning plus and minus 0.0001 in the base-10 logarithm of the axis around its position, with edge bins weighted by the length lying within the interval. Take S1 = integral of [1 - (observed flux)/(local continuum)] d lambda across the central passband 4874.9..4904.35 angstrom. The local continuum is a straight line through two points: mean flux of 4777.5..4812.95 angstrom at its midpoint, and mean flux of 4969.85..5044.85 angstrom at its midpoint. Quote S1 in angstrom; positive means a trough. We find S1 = 3.2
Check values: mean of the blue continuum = 11.6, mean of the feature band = 10.9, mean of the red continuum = 13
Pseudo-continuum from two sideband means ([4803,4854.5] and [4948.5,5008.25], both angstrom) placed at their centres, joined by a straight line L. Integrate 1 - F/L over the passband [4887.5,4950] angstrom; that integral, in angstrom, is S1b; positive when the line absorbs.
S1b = 5.6 angstrom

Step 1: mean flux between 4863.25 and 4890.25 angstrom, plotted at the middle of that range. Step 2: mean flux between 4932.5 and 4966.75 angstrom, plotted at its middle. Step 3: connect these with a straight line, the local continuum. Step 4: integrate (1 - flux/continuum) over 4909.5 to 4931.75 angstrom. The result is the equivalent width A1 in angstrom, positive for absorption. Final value 2.4 angstrom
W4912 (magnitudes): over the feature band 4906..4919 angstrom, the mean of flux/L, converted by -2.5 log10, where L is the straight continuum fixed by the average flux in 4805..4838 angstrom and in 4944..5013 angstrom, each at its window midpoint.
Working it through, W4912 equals 0.15 mag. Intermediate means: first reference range 11.7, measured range 11.2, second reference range 13.7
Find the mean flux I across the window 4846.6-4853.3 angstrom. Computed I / 10.4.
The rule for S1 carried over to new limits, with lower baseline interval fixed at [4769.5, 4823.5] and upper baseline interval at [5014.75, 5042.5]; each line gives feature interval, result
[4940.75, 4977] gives -3.9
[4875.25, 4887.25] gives 1.4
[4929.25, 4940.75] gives 0.1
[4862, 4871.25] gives -3.9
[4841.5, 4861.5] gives -3.0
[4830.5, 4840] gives -0.1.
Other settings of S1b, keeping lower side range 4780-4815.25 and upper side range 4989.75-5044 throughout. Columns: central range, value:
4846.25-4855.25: 1.3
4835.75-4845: 0.7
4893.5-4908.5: 1.6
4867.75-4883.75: 2.3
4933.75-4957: 1.0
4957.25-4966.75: -1.3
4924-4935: 1.2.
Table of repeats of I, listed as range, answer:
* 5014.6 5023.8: 11.4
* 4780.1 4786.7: 10.4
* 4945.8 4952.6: 12.6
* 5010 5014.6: 17.6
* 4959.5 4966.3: 14.9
